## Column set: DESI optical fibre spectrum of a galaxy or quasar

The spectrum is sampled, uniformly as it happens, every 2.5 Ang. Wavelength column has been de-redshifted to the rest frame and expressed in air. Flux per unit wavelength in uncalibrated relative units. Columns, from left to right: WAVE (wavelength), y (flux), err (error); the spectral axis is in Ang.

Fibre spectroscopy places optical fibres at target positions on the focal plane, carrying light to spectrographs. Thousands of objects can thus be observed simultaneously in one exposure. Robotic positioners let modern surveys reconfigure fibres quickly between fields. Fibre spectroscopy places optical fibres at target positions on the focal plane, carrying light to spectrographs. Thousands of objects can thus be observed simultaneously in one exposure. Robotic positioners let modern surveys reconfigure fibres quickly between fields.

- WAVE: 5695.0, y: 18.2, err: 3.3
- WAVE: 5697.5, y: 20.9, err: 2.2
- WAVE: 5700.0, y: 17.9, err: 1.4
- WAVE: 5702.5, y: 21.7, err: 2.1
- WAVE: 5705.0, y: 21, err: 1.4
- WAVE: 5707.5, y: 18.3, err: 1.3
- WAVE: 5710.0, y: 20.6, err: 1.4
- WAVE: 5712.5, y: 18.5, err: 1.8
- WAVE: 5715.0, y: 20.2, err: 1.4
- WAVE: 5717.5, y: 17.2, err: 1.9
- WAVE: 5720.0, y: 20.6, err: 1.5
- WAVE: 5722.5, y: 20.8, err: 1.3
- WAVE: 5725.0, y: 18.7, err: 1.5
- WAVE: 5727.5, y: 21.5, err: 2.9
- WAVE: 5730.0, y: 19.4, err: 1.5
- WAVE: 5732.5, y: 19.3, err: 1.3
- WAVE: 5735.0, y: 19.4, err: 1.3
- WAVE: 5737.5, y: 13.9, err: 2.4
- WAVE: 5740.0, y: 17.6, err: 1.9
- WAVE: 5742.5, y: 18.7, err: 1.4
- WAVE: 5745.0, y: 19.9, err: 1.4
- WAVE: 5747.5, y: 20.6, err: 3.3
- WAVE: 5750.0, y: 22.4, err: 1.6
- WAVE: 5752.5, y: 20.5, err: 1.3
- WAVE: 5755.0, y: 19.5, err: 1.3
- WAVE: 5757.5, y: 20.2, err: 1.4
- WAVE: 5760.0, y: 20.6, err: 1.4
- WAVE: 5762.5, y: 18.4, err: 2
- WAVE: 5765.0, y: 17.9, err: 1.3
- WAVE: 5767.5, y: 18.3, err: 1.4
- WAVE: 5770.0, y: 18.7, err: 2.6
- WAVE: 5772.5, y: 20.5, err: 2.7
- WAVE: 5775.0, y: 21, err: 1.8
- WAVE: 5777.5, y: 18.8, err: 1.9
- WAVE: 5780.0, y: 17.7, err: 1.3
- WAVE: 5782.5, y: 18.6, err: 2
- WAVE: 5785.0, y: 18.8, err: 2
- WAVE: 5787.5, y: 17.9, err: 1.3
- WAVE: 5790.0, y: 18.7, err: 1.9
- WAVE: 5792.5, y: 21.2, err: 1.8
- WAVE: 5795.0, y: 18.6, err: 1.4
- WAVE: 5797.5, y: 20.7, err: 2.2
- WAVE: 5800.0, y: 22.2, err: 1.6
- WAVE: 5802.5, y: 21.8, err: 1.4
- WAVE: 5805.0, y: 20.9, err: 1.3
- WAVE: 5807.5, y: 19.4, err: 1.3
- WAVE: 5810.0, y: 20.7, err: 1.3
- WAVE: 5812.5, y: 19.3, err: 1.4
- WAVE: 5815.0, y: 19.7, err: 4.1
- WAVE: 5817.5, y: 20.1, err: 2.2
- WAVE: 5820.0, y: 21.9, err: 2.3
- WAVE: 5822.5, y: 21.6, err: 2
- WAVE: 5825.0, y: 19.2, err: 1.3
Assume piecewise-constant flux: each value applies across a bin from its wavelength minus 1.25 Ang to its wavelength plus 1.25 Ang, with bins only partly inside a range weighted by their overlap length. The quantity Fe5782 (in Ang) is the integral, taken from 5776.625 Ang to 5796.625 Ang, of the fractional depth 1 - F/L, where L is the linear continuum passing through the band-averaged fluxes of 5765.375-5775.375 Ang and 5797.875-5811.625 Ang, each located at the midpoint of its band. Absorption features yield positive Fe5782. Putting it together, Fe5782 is 1.3 Ang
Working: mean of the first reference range 19.4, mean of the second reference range 20.9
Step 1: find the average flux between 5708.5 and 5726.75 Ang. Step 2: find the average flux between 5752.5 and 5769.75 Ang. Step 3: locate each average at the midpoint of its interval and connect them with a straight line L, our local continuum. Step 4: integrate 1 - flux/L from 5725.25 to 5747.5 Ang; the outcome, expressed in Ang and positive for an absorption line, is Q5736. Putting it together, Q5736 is 0.7 Ang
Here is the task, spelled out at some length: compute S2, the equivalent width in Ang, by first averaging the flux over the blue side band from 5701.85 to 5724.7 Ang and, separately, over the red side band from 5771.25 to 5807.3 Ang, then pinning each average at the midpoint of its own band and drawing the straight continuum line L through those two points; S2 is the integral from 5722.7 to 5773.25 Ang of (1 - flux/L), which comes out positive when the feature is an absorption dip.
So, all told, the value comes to 1.2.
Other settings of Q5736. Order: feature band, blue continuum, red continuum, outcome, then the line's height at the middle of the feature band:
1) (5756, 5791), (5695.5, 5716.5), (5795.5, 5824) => 2.3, 20.4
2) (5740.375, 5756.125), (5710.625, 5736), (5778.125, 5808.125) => -0.4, 19.6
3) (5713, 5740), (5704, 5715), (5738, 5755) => 0.9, 19.6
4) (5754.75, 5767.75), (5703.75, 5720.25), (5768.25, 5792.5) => 0.0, 19.2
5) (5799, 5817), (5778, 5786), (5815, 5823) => -0.3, 20.2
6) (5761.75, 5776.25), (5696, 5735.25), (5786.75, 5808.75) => 0.6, 20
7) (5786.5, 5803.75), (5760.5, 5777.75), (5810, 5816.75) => -0.6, 19.5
